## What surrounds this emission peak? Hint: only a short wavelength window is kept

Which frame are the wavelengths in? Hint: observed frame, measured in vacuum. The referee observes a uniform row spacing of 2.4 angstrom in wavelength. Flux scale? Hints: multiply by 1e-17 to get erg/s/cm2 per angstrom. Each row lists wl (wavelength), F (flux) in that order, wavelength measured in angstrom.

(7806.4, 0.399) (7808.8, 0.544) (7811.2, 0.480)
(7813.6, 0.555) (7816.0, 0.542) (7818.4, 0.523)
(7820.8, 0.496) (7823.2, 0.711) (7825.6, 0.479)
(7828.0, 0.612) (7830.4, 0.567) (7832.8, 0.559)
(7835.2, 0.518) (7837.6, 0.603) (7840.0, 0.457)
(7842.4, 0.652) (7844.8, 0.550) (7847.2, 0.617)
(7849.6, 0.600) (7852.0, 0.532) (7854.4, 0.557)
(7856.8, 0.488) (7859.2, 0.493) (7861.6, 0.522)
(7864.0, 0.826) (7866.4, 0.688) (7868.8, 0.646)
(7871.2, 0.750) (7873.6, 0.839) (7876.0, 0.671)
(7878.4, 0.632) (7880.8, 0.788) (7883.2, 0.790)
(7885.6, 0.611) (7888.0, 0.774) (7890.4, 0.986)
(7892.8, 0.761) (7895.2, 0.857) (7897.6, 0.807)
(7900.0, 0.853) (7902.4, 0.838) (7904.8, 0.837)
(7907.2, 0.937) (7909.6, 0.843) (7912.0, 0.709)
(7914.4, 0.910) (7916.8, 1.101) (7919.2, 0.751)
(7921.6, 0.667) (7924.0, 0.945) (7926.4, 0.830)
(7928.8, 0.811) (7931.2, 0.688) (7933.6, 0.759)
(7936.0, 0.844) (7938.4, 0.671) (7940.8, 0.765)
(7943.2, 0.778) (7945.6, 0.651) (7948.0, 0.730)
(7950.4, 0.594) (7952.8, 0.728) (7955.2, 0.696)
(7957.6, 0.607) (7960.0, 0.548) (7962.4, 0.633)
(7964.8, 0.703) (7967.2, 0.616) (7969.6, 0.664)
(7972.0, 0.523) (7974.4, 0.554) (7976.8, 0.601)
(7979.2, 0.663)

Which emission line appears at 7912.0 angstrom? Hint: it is Mg II 2798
